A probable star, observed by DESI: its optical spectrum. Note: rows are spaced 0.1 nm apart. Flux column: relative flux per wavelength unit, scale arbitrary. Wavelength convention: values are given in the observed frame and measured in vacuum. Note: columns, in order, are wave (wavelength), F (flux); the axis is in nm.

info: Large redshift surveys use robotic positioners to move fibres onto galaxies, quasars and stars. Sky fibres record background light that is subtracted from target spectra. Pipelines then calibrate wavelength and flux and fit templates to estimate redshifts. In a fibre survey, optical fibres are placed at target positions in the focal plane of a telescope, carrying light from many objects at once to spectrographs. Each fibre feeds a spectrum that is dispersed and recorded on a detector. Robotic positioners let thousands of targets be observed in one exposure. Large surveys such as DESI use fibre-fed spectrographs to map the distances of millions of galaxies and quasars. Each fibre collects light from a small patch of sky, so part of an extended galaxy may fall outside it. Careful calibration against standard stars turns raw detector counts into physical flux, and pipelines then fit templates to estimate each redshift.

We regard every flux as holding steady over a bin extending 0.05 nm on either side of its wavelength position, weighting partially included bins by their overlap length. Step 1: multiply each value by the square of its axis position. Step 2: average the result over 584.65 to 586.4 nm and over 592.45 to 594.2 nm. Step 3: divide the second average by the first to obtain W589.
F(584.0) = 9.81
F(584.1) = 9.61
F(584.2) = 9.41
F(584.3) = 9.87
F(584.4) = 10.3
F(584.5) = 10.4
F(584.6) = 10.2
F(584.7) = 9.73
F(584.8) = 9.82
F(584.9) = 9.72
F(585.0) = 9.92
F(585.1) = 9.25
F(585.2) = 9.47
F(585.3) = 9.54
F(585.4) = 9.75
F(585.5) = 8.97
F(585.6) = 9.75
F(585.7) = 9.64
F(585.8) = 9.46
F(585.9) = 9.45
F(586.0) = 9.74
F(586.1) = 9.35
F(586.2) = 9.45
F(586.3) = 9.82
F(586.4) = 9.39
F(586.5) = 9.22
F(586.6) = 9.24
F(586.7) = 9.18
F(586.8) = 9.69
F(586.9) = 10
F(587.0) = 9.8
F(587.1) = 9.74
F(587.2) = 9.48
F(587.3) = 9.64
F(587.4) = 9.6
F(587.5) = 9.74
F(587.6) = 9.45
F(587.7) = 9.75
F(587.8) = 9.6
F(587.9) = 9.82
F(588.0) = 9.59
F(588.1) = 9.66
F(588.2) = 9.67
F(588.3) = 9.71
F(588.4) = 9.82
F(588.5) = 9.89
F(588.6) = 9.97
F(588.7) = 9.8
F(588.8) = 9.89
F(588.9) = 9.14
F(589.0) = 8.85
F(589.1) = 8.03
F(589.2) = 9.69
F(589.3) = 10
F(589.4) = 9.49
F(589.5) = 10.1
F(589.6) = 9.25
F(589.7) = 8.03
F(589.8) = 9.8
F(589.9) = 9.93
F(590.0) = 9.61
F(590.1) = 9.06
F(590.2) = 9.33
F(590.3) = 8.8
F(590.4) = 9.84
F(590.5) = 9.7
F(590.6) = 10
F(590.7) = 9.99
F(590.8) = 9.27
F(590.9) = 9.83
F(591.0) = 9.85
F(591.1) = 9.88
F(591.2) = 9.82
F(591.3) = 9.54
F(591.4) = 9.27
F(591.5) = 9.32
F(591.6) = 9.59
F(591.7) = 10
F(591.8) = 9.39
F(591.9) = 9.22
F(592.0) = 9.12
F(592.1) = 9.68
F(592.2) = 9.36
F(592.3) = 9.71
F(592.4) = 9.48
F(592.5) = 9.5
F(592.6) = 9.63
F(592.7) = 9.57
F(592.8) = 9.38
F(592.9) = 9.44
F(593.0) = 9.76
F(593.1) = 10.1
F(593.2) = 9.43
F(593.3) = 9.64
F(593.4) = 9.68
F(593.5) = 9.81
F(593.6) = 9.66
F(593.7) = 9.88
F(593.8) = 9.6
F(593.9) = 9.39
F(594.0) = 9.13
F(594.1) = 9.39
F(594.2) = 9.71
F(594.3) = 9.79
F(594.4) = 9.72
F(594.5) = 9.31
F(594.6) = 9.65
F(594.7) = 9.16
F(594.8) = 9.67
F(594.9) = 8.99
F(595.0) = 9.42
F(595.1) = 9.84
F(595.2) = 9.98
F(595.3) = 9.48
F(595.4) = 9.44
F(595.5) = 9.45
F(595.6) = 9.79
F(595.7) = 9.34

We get 1.0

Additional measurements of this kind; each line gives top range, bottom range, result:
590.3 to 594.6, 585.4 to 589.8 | 1.02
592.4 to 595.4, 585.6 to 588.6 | 1.02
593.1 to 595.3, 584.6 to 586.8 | 1.03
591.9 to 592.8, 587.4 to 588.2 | 1.00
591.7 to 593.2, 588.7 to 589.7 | 1.03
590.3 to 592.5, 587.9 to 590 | 1.02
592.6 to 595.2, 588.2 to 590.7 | 1.02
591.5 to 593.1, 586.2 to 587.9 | 1.01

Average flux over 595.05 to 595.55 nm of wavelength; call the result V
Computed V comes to 9.64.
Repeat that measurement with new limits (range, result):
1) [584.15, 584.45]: 9.86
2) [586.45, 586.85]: 9.33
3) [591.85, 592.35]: 9.42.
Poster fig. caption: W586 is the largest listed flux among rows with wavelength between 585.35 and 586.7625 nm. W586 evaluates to 9.82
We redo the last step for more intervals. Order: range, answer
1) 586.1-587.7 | 10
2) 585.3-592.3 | 10.1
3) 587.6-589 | 9.97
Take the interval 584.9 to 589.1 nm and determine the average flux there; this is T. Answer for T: 9.57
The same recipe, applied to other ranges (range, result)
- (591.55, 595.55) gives 9.55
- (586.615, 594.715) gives 9.57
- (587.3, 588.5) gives 9.68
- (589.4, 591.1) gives 9.53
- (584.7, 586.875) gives 9.53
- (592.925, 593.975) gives 9.68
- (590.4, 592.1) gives 9.62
